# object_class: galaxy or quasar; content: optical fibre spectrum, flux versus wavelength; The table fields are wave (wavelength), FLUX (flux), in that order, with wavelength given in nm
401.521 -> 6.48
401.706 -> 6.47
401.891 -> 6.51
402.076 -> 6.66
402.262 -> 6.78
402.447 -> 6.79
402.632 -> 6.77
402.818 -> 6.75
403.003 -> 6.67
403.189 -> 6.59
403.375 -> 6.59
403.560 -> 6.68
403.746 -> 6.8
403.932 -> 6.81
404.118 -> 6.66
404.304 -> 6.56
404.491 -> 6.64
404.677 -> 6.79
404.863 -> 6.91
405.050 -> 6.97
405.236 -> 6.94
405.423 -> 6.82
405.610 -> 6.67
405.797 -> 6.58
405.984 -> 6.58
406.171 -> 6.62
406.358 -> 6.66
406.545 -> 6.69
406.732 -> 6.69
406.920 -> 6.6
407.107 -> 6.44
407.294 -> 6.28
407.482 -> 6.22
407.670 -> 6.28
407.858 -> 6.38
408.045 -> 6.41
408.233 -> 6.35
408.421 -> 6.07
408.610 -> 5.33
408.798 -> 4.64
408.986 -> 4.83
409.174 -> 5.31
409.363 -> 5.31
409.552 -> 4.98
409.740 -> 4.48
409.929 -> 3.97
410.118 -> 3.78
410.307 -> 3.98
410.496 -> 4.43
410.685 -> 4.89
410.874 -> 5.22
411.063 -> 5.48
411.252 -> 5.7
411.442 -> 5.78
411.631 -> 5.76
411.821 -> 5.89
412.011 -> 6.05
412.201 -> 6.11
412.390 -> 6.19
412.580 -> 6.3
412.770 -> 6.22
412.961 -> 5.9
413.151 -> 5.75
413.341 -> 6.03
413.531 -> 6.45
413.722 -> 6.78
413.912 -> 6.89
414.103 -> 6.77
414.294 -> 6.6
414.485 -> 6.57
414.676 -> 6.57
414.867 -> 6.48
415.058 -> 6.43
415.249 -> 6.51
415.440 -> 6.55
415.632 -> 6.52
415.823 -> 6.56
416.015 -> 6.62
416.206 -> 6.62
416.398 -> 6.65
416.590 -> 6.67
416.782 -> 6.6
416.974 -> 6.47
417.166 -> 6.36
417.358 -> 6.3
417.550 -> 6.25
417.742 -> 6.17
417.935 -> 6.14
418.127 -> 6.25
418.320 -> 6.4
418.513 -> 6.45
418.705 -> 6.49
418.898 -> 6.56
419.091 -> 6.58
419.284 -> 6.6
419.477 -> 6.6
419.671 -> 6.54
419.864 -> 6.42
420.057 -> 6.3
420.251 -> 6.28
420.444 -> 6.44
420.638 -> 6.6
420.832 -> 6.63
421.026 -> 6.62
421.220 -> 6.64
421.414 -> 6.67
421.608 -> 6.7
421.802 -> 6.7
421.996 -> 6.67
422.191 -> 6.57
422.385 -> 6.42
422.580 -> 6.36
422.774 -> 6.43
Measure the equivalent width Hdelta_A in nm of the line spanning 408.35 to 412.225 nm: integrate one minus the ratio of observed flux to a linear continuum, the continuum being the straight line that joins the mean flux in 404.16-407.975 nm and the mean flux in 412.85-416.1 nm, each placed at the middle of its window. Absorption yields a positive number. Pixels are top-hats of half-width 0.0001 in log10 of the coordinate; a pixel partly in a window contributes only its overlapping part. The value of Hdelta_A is 0.84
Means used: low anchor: 6.62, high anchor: 6.47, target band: 5.12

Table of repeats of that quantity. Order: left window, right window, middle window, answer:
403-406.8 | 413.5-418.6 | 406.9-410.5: 0.673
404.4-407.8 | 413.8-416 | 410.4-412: 0.285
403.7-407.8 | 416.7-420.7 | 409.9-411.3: 0.400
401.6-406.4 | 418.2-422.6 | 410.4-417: 0.401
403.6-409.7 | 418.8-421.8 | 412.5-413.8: 0.044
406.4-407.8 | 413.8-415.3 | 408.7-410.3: 0.463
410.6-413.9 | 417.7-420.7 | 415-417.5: -0.122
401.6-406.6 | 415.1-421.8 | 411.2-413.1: 0.171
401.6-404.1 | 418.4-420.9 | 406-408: 0.045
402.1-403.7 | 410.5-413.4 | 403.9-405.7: -0.074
